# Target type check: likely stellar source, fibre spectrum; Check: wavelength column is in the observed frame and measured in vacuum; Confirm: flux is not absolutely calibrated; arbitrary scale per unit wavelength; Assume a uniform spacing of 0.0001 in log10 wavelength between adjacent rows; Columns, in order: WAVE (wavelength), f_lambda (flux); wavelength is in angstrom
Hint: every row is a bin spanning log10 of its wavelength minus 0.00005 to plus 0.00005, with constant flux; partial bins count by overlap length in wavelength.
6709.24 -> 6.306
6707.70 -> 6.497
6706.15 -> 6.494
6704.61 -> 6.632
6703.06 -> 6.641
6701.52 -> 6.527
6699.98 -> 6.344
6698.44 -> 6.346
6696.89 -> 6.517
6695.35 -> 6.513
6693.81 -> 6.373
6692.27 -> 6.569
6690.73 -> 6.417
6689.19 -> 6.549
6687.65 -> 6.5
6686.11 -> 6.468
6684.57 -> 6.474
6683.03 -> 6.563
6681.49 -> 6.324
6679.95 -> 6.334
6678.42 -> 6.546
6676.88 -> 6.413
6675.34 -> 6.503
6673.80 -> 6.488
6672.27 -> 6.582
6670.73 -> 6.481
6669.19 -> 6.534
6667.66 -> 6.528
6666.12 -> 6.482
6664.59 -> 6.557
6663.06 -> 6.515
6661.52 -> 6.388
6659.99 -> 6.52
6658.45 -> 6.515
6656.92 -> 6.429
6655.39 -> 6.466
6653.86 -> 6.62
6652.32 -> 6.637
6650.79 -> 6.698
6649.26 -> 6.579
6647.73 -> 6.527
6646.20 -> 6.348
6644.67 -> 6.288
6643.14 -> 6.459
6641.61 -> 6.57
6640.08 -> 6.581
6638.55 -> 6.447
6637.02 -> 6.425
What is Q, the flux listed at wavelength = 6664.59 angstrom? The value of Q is 6.557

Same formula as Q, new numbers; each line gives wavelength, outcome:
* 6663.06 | 6.515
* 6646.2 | 6.348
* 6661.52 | 6.388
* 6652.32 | 6.637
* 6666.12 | 6.482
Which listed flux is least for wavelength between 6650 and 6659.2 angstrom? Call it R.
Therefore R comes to 6.429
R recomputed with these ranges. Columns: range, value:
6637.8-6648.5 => 6.288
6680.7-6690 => 6.324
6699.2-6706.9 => 6.344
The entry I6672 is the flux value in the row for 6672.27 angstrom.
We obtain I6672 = 6.582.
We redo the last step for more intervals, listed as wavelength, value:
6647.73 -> 6.527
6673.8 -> 6.488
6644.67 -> 6.288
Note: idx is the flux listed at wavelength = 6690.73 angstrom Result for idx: 6.417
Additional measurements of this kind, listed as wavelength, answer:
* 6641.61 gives 6.57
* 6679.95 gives 6.334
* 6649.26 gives 6.579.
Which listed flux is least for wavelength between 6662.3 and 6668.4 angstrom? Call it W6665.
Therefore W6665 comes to 6.482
